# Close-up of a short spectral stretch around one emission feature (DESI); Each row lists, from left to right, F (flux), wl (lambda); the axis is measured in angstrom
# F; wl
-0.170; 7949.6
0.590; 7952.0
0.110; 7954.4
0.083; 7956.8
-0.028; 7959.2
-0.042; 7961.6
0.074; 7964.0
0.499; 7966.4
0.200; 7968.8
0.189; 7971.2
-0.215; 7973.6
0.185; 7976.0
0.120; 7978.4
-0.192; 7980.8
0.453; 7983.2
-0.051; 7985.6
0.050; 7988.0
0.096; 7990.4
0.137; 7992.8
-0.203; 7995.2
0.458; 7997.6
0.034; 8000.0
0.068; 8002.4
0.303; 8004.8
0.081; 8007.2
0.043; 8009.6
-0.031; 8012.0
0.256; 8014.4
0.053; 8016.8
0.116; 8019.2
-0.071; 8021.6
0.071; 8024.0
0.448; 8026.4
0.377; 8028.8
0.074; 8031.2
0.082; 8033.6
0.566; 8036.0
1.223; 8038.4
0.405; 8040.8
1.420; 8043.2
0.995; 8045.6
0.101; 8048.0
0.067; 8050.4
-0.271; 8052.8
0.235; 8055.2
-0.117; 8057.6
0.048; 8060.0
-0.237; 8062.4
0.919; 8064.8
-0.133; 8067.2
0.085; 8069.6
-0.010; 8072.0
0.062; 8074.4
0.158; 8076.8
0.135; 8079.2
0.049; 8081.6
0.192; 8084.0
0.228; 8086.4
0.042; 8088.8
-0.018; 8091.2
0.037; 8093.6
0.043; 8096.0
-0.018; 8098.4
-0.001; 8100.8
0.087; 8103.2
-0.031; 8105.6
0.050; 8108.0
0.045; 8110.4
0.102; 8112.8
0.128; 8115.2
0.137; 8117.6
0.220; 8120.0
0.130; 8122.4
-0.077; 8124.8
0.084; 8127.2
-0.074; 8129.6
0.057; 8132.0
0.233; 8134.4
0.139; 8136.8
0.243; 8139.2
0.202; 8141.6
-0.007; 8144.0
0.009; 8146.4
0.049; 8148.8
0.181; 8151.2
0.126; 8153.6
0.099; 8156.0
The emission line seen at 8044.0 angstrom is [O II]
